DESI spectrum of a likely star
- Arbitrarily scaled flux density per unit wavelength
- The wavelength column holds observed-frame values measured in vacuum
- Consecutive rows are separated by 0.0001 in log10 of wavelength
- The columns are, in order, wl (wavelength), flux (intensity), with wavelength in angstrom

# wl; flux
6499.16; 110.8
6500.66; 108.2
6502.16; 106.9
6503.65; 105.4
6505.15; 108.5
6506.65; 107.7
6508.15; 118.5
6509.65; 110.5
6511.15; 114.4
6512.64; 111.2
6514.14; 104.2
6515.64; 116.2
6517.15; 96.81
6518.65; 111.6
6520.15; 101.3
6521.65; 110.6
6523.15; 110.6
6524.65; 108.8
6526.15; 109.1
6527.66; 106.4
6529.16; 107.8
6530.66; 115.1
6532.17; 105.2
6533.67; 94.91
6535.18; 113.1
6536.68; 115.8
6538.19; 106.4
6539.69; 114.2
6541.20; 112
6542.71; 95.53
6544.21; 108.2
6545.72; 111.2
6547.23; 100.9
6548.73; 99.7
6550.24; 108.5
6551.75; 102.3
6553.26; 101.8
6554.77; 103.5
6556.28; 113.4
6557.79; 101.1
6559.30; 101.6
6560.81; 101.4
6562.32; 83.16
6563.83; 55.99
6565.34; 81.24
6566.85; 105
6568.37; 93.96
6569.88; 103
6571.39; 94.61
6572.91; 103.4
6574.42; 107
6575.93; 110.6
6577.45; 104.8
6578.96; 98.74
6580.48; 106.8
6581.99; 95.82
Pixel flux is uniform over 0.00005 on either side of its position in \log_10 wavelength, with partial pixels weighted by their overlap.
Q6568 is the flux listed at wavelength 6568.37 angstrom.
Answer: 93.96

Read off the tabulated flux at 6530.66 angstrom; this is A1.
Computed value 115.1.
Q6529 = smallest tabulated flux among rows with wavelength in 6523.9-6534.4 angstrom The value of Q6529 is 94.91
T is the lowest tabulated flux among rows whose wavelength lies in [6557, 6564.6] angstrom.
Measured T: 55.99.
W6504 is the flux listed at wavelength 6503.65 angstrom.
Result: 105.4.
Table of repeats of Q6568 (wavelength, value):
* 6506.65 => 107.7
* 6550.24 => 108.5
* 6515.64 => 116.2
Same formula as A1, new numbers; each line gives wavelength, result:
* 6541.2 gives 112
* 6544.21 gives 108.2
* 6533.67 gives 94.91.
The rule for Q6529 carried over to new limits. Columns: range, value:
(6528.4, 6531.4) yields 107.8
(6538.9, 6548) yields 95.53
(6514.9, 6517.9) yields 96.81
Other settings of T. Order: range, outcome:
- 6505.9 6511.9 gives 107.7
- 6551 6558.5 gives 101.1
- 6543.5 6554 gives 99.7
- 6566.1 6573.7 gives 93.96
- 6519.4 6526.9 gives 101.3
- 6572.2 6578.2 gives 103.4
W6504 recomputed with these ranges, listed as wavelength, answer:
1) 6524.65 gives 108.8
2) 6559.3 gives 101.6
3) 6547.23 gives 100.9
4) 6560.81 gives 101.4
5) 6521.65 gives 110.6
